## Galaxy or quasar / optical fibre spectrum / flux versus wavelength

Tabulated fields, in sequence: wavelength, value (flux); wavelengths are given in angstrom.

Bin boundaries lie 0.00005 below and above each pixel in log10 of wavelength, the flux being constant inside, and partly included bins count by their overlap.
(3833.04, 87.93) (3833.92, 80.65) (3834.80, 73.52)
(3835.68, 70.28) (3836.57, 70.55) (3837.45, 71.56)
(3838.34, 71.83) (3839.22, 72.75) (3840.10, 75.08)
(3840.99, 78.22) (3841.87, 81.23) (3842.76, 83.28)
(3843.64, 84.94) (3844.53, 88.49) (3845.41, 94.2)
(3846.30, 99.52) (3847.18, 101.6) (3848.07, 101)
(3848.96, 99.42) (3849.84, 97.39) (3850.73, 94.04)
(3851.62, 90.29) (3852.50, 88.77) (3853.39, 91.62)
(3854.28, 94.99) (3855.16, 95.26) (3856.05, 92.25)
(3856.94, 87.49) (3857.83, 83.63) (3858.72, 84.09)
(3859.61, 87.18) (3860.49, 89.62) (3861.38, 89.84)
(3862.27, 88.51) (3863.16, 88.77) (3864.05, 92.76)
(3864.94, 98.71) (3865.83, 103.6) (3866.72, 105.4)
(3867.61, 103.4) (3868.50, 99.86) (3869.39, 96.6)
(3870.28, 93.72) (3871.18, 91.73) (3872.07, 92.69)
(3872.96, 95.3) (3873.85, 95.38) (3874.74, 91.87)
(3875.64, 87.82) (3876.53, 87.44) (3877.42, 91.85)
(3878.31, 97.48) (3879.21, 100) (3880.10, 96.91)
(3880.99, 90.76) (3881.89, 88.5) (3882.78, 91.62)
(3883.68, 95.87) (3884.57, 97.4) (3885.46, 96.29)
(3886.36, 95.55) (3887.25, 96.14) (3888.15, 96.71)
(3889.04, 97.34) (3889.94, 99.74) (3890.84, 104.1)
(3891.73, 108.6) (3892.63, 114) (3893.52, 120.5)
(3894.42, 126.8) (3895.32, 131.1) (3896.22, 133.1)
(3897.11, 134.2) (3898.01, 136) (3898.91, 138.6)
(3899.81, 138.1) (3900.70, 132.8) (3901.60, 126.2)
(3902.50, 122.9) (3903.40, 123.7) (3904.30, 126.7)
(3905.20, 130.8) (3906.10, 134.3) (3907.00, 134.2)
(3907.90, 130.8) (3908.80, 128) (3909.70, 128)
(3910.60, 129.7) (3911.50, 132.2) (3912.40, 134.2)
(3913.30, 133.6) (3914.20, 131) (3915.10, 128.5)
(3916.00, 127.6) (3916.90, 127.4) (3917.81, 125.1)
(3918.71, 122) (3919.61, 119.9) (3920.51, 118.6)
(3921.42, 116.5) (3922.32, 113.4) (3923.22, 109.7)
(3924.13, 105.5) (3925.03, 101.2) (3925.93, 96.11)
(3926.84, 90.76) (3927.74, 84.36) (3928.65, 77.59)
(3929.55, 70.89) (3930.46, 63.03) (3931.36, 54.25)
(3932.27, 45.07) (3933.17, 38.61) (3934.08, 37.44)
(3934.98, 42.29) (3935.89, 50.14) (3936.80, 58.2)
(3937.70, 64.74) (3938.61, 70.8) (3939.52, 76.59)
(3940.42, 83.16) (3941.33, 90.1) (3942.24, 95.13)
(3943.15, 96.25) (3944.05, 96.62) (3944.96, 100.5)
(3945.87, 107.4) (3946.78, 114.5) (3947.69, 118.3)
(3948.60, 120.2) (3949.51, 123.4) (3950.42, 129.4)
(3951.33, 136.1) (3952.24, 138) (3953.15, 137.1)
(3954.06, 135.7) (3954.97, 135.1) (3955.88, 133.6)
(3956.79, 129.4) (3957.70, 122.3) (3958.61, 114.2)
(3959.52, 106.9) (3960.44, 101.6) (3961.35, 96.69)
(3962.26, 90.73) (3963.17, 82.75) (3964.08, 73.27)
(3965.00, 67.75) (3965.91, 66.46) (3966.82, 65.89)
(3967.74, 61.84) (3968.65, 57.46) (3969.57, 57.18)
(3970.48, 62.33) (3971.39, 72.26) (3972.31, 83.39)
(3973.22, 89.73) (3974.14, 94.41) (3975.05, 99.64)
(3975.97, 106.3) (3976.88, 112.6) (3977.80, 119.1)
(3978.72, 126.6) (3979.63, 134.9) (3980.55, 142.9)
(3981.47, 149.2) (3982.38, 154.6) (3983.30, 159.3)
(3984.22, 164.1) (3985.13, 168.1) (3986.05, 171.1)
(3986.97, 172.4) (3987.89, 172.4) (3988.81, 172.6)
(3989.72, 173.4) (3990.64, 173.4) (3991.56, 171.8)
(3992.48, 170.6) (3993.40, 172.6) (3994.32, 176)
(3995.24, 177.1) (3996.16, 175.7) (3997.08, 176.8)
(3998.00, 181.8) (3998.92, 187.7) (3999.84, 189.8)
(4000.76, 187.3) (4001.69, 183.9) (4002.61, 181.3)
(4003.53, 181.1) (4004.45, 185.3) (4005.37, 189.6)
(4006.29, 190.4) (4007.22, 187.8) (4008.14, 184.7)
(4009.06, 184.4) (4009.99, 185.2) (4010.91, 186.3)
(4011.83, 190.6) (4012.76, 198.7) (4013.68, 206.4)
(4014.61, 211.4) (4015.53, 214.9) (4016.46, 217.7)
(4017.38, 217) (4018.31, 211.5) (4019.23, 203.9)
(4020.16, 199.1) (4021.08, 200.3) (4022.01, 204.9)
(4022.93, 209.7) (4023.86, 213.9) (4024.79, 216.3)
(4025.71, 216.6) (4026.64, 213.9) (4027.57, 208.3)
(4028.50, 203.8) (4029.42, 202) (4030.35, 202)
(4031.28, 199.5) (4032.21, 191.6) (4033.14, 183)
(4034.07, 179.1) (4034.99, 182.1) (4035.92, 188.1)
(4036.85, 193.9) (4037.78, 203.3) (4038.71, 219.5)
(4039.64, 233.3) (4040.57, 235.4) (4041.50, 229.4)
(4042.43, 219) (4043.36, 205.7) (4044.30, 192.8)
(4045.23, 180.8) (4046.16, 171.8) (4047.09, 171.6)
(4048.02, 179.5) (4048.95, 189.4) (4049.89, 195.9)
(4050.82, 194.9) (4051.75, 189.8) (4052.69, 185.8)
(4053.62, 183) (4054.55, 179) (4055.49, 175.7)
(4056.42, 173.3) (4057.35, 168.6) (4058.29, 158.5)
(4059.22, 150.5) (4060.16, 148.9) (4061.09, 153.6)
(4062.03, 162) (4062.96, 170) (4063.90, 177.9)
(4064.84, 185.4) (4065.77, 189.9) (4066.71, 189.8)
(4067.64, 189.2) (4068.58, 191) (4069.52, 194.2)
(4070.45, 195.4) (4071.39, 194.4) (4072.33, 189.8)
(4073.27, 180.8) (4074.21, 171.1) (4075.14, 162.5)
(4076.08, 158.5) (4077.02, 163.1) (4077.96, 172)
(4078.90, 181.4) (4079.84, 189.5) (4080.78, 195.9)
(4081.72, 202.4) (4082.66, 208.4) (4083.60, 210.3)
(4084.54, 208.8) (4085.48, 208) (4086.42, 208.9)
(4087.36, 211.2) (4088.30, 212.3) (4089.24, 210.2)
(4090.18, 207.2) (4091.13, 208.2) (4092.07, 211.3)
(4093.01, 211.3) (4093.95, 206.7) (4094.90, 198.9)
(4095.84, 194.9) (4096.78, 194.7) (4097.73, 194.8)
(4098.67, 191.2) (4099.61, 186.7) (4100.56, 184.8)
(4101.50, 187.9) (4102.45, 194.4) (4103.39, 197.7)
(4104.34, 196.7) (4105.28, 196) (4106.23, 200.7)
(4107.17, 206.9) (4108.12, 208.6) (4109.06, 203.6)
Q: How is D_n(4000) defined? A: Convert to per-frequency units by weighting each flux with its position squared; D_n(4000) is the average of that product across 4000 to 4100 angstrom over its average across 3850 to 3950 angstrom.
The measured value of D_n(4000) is 2.1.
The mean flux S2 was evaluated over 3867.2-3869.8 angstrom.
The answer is 100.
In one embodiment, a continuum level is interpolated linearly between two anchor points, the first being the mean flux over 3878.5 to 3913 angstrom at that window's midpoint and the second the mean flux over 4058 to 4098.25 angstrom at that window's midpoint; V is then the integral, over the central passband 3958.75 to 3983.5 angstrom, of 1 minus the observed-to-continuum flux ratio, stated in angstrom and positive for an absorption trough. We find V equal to 8.40 angstrom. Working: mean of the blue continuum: 117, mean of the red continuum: 189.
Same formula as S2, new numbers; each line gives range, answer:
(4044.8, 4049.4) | 179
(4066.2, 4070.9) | 192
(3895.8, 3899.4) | 136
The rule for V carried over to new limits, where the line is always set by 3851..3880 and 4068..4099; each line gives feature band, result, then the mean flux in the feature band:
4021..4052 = -4.98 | 201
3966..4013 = 0.64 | 150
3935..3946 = 4.14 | 80.1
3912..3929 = 0.65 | 114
